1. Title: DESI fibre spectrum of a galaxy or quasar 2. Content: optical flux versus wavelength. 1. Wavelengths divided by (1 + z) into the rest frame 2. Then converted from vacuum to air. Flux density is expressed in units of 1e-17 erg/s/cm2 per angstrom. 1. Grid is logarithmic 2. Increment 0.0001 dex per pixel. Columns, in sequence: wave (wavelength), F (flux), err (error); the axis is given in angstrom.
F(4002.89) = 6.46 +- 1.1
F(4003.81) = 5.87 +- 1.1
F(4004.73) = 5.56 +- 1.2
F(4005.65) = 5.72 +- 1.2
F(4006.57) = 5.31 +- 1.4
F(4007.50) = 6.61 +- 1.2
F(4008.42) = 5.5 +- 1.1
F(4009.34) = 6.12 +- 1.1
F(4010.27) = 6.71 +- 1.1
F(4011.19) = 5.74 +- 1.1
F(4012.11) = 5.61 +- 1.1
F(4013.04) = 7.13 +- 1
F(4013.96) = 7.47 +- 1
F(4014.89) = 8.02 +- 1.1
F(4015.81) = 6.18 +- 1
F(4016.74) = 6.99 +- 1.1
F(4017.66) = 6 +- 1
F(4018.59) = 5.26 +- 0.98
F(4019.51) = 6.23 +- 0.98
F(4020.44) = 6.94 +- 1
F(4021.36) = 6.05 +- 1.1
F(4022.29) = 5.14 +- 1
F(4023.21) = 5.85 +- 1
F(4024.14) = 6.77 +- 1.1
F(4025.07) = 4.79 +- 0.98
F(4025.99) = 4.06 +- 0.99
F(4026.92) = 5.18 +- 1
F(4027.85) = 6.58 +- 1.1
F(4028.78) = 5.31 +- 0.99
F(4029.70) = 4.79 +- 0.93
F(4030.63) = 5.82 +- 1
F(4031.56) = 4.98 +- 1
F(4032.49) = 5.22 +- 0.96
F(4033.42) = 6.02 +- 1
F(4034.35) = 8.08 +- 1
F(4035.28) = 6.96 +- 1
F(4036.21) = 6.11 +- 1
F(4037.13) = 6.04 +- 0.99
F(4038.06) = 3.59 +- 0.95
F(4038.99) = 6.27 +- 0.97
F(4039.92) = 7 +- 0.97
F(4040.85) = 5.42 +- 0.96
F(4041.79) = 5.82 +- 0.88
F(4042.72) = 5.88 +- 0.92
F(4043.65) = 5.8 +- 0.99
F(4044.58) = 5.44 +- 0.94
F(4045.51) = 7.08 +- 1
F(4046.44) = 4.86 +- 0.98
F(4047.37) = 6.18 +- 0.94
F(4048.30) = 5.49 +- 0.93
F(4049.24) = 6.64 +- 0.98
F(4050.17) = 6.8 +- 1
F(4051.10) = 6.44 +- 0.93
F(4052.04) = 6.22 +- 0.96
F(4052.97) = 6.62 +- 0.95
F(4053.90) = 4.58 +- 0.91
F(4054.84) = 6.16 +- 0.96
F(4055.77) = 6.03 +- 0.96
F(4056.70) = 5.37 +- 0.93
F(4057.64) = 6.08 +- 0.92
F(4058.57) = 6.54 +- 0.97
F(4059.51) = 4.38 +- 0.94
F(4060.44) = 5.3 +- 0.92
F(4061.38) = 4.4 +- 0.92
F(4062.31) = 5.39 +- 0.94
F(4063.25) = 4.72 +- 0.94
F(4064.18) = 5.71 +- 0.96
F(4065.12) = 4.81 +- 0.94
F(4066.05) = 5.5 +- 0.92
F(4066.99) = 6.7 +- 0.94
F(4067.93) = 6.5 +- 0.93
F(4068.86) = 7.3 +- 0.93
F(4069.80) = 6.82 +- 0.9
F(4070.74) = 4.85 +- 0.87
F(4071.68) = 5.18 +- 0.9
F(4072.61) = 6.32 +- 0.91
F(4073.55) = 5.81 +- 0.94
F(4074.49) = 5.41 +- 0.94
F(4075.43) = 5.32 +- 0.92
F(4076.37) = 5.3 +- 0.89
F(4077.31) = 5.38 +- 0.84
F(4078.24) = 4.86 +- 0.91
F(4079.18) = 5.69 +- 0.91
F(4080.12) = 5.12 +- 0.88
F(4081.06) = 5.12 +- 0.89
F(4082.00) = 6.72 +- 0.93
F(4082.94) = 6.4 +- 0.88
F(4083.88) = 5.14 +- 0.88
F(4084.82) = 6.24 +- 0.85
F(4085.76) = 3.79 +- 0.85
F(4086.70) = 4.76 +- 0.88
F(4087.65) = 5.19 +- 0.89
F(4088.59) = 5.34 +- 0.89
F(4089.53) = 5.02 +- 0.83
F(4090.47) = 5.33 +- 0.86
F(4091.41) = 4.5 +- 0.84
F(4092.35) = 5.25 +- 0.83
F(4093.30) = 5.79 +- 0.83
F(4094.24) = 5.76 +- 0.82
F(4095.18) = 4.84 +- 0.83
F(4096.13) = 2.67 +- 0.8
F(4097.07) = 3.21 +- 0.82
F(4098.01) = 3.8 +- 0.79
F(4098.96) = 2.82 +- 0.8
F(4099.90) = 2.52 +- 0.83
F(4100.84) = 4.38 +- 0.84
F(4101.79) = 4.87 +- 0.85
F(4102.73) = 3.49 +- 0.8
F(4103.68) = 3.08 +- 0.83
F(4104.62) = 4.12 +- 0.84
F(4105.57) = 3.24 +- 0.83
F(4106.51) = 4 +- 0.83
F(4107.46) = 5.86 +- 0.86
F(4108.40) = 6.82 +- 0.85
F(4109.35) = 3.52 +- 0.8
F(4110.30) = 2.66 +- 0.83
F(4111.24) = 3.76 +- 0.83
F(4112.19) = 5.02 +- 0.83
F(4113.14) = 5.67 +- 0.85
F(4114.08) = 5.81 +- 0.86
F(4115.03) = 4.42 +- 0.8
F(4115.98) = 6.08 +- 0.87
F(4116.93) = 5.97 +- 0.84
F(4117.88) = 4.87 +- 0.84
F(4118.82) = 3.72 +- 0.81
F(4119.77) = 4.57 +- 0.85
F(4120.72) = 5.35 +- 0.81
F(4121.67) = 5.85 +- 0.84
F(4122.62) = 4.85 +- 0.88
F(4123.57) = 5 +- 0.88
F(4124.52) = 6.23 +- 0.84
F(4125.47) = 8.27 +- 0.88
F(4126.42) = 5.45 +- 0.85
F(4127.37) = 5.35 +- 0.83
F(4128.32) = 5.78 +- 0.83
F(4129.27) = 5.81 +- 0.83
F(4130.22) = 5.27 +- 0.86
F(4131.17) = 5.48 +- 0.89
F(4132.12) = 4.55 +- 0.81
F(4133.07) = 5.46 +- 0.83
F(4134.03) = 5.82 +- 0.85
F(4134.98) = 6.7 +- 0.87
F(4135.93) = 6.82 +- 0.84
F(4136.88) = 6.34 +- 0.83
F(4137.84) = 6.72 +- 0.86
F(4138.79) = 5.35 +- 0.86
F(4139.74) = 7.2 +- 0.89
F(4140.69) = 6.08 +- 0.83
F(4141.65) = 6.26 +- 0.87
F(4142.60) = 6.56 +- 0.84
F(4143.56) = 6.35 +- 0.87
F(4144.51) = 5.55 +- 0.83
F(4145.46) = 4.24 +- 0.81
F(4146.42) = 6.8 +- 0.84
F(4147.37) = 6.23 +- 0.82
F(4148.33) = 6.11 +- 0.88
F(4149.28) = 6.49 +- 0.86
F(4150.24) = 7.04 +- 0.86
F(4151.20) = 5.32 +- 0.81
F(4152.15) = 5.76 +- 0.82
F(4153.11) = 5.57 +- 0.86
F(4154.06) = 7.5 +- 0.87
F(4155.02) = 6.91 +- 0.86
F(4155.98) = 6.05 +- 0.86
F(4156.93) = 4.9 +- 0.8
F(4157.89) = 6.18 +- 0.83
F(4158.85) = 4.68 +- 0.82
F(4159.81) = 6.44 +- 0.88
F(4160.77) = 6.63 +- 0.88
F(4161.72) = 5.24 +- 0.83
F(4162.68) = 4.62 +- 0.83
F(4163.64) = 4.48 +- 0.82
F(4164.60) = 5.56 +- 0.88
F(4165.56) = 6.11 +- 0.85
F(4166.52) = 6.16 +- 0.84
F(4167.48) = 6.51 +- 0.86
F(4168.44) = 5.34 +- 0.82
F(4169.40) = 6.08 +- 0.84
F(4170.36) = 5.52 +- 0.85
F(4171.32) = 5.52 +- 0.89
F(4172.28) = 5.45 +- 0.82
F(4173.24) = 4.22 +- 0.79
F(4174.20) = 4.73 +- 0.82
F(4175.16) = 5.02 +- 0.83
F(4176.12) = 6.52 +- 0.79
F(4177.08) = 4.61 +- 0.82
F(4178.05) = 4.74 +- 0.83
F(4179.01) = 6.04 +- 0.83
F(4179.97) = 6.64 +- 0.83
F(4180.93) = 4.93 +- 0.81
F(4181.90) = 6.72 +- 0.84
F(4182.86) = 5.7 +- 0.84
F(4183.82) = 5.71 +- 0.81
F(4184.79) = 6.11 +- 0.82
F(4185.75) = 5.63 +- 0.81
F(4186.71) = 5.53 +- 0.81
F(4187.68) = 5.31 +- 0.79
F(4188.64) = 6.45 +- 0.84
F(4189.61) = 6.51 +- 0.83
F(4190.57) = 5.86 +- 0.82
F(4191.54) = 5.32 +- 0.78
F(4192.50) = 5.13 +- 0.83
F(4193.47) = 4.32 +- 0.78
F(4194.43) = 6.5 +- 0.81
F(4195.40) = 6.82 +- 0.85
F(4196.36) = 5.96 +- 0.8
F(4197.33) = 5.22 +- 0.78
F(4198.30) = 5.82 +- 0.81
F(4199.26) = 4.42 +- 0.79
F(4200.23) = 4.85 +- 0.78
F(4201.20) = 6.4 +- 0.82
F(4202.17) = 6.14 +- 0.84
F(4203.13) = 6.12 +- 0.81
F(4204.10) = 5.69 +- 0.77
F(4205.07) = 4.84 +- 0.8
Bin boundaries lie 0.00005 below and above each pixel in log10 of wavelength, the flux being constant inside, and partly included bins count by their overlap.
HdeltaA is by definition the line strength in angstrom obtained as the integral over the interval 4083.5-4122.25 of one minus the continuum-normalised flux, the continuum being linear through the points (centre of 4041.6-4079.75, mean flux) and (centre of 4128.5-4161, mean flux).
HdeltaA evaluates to 8.4 angstrom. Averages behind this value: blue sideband 5.75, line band 4.61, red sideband 6.03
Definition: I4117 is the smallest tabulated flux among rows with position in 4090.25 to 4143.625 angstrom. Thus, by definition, 2.52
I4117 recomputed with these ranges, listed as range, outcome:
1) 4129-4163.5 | 4.24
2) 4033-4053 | 3.59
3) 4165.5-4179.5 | 4.22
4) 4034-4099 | 2.67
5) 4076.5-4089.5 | 3.79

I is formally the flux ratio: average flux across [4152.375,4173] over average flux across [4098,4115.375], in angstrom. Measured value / 1.4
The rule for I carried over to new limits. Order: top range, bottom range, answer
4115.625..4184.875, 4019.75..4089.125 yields 1.01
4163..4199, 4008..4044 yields 0.94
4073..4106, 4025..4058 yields 0.81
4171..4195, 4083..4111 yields 1.26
